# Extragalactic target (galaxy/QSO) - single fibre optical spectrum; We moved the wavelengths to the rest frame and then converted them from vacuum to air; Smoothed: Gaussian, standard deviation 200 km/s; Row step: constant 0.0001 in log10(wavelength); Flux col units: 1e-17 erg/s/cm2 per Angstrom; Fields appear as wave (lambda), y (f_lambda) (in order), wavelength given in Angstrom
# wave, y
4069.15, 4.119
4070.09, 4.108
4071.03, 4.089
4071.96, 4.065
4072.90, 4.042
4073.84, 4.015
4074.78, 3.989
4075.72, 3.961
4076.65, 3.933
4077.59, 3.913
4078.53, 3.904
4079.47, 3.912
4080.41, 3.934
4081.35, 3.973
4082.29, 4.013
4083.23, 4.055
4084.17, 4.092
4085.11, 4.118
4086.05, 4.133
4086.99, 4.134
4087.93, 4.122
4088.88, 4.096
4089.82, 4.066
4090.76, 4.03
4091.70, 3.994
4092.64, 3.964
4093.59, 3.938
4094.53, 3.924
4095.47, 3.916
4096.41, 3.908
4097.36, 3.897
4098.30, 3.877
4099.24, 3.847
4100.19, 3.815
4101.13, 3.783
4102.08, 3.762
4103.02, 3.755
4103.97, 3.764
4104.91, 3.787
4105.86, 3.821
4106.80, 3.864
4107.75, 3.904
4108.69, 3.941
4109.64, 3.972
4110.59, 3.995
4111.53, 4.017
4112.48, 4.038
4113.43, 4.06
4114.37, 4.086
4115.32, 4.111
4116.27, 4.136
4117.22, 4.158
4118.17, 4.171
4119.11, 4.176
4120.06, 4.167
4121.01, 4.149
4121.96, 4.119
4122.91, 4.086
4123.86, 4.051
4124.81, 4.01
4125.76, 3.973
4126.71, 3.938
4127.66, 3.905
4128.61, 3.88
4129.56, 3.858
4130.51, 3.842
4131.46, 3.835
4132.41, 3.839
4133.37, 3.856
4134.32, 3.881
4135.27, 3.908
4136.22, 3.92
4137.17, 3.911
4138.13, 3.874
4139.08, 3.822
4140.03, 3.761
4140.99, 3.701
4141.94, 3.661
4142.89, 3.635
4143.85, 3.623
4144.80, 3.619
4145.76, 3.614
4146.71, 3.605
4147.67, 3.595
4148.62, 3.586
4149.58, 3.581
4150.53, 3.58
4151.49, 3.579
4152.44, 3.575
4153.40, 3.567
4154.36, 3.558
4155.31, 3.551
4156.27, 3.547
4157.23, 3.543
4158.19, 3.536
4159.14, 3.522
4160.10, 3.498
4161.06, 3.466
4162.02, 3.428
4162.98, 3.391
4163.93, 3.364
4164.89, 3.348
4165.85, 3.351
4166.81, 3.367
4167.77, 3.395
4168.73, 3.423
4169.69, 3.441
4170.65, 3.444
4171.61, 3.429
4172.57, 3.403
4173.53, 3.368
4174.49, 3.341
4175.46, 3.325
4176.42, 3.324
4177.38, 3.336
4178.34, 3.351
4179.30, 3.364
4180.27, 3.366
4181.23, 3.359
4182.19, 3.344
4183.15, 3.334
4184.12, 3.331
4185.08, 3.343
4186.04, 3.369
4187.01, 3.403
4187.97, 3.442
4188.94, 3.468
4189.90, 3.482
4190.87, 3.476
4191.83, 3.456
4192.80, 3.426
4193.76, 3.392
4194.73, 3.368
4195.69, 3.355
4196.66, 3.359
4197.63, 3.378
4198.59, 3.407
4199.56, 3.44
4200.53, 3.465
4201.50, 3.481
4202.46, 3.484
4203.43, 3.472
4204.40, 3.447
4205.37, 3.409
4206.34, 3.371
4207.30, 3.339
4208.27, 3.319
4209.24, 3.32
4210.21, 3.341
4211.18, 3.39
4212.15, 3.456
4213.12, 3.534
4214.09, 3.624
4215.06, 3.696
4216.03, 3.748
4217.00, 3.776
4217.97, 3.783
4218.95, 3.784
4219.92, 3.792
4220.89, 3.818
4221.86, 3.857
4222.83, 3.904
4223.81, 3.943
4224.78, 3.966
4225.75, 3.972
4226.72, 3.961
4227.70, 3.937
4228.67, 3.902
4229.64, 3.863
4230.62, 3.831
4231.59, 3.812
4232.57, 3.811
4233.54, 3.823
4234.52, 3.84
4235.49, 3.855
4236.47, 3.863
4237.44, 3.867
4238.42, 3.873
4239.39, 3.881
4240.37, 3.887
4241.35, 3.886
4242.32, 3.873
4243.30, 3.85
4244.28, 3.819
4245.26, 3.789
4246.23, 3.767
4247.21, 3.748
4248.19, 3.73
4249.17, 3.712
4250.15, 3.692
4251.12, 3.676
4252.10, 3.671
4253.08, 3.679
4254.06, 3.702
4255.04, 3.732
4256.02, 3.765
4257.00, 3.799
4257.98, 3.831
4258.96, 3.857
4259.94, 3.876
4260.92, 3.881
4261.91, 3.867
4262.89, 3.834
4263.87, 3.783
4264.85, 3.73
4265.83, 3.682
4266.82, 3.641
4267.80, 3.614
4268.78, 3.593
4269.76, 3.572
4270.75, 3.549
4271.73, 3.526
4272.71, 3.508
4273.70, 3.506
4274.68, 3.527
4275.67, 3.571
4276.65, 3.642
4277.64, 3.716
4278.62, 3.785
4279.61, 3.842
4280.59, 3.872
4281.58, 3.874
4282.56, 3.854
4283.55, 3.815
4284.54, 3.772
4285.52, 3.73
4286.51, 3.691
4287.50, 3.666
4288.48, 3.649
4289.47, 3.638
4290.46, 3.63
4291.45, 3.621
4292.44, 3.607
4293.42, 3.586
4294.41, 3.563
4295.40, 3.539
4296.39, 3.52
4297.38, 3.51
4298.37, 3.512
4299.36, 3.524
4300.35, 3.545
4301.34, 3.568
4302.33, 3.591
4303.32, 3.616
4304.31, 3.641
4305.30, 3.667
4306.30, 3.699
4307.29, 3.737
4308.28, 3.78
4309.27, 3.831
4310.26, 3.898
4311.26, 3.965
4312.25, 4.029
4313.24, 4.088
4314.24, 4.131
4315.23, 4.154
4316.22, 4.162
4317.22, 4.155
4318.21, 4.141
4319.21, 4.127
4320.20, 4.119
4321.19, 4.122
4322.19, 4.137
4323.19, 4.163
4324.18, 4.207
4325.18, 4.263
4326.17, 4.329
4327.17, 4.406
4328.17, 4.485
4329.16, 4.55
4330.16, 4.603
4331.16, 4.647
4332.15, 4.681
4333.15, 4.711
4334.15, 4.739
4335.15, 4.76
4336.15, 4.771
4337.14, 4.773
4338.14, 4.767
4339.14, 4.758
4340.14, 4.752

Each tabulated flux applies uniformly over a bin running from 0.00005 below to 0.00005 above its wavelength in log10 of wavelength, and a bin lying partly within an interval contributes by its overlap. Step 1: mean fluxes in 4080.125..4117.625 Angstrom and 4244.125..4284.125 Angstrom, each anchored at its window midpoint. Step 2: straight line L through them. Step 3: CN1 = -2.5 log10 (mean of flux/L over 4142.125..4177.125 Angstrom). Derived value 0.116 mag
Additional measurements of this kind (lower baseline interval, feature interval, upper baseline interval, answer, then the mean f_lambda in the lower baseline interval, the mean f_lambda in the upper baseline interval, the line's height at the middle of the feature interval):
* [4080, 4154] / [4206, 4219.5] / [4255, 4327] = 0.09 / 3.9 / 3.79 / 3.84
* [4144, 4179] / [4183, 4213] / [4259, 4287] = 0.05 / 3.47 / 3.71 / 3.55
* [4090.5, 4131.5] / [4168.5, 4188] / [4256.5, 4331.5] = 0.16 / 3.96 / 3.83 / 3.91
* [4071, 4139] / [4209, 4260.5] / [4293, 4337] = 0.07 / 3.97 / 4.05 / 4.02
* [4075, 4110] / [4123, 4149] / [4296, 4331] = 0.04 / 3.94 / 3.98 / 3.95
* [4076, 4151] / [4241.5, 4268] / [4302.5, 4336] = 0.09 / 3.91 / 4.17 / 4.09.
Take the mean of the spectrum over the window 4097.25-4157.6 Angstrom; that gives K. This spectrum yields 3.84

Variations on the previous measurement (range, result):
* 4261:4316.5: 3.71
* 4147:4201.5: 3.43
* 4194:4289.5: 3.7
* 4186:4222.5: 3.5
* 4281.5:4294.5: 3.69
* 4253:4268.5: 3.77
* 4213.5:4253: 3.82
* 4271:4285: 3.7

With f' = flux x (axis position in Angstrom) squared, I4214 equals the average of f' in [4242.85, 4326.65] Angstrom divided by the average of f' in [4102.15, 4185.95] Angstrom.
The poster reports 1.1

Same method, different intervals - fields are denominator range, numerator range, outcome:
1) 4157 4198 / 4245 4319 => 1.15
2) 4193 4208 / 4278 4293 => 1.14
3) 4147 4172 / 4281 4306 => 1.11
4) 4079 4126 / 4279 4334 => 1.09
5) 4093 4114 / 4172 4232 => 0.95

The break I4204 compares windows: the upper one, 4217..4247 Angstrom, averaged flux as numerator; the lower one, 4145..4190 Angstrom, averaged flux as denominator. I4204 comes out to 1.1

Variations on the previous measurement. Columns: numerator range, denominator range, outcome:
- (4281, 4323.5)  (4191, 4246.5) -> 1.04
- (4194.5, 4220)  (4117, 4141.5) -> 0.88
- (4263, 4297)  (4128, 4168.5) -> 1.01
